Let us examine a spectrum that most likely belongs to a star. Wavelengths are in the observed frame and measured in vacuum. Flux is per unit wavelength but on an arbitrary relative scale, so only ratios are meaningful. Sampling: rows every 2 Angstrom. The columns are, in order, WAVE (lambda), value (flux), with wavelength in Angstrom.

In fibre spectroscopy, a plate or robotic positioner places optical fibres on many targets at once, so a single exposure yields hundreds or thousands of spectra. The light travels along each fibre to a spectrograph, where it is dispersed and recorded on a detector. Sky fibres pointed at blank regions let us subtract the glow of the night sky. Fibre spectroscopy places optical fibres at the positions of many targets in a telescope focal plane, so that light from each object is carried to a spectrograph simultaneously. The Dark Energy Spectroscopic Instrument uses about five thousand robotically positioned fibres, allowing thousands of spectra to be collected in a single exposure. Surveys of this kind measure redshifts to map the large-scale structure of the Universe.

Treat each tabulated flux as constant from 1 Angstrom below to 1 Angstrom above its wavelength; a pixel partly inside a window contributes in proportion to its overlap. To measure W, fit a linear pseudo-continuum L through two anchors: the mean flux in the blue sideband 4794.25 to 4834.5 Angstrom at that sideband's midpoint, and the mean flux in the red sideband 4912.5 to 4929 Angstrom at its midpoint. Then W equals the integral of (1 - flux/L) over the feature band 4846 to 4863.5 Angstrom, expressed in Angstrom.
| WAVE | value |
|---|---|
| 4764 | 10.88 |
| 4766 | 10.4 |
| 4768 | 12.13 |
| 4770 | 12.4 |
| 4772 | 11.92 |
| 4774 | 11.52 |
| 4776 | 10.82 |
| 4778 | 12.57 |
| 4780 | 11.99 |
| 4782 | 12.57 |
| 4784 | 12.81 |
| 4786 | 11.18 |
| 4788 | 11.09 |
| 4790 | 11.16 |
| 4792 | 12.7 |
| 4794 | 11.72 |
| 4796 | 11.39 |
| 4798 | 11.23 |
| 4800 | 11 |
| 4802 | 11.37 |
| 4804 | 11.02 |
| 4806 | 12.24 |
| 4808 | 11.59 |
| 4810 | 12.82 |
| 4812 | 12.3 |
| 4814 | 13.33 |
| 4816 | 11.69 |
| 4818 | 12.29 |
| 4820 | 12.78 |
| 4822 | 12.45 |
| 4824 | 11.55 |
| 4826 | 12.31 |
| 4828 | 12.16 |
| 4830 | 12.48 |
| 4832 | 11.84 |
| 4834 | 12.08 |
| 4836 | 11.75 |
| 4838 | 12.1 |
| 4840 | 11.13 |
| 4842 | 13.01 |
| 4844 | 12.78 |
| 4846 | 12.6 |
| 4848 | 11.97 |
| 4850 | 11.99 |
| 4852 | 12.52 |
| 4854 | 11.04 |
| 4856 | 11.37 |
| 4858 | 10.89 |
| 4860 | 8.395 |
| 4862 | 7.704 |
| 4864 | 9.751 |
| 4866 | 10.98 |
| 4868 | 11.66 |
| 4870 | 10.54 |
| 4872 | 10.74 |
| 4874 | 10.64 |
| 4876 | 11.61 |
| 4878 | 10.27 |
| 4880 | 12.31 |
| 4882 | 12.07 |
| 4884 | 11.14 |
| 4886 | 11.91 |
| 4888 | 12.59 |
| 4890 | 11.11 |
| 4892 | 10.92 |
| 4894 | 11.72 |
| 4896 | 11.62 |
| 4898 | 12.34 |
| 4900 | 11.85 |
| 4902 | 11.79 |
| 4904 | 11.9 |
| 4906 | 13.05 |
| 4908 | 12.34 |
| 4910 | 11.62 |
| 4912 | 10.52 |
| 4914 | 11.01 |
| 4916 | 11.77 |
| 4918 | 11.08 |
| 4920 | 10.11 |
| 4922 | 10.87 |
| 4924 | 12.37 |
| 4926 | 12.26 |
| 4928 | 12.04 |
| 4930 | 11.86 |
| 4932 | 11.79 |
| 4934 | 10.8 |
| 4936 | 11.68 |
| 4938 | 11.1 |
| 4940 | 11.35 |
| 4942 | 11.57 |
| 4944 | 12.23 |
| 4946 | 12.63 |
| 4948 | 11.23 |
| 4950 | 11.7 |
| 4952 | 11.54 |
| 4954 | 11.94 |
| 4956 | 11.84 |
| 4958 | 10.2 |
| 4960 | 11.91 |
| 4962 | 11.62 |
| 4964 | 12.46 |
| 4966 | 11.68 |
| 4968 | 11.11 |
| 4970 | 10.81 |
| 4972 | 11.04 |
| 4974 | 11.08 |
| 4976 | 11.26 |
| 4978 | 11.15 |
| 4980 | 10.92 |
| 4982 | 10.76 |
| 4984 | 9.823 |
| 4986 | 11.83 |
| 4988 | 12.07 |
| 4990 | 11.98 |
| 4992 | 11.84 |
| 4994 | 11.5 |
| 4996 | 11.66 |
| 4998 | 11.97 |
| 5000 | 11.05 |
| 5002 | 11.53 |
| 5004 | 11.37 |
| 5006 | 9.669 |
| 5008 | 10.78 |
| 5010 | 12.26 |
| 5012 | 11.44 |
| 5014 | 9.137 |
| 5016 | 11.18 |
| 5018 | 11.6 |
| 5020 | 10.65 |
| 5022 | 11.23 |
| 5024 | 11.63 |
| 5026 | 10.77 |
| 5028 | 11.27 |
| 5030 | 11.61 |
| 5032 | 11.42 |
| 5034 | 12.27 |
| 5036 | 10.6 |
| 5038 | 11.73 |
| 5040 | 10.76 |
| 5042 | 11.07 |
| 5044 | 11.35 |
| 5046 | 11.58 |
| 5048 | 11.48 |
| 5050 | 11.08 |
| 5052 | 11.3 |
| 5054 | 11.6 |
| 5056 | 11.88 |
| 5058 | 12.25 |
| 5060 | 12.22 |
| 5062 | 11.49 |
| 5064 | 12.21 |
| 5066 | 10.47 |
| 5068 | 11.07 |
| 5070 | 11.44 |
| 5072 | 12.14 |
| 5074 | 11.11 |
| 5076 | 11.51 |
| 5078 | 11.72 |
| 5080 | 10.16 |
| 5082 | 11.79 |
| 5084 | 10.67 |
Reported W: 1.4 Angstrom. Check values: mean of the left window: 12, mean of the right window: 11.4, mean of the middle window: 10.8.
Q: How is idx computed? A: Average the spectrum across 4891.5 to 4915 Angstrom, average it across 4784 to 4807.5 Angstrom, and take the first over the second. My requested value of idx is 1.0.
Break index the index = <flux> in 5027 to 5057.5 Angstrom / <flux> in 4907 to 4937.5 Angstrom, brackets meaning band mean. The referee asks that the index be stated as 1.00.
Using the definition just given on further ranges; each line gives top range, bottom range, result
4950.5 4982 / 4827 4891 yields 1.00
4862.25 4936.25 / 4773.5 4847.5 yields 0.95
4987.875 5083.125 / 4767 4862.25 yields 0.96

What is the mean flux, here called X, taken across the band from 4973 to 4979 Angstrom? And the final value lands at 11.2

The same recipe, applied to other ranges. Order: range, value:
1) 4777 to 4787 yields 12.2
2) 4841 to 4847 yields 12.8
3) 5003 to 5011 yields 11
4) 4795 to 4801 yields 11.2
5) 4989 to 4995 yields 11.8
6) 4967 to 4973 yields 11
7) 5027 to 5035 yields 11.6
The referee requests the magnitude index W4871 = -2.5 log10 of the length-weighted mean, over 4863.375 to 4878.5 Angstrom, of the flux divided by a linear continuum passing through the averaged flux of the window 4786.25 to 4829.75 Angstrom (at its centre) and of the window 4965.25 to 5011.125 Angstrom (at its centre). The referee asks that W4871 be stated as 0.084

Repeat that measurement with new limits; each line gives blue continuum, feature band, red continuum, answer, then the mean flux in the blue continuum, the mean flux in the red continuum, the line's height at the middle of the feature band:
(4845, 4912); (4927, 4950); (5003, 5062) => -0.03 mag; 11.3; 11.3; 11.3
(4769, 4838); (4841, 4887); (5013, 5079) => 0.06 mag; 11.9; 11.4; 11.8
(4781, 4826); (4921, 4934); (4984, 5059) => -0.02 mag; 11.9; 11.3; 11.6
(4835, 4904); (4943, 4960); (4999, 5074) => -0.03 mag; 11.4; 11.3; 11.3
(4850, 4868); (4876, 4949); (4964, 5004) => -0.07 mag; 10.5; 11.3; 10.9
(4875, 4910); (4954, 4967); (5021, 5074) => 0.00 mag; 11.8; 11.5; 11.6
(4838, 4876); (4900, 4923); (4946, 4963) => -0.01 mag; 11.1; 11.6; 11.4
